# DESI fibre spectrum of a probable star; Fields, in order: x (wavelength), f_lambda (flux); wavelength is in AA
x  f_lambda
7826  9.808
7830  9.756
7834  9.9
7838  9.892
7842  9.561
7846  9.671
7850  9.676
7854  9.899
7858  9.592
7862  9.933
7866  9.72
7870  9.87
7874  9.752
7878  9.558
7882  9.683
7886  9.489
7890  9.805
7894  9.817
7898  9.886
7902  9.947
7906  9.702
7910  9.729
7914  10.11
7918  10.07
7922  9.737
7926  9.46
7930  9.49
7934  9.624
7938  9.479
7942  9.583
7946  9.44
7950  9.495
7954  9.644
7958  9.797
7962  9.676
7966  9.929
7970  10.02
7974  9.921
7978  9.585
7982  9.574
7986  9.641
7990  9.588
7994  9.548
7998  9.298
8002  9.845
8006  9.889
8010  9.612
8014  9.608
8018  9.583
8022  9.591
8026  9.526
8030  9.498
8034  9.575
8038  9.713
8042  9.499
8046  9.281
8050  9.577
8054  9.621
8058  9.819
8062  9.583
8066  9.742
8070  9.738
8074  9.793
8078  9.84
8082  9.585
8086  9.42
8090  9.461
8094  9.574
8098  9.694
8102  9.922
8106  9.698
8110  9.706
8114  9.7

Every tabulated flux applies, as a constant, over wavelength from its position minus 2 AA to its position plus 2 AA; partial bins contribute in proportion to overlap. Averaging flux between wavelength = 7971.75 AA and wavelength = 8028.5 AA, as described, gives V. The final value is 9.63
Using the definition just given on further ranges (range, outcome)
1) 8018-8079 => 9.62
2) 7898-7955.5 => 9.69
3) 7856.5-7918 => 9.78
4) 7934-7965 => 9.6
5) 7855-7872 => 9.79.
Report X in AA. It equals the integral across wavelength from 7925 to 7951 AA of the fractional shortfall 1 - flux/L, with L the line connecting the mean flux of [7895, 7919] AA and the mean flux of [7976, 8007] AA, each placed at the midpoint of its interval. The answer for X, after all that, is 0.74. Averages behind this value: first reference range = 9.9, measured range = 9.51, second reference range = 9.61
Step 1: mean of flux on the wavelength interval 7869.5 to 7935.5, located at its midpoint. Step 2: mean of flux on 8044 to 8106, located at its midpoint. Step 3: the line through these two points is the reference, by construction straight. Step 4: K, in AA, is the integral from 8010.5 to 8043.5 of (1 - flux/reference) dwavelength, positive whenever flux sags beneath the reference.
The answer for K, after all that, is 0.3 AA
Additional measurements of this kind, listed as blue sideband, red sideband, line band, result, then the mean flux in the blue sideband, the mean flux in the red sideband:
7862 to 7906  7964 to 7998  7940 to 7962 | 0.27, 9.76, 9.7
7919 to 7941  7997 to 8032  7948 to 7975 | -0.52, 9.58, 9.61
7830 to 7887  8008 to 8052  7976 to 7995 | 0.02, 9.73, 9.55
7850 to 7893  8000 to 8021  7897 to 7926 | -0.39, 9.73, 9.7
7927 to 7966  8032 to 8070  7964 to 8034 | -0.42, 9.6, 9.61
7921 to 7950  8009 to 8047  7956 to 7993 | -0.77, 9.53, 9.55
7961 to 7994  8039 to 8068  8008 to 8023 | 0.10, 9.73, 9.59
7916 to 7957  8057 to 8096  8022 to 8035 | 0.13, 9.61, 9.65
